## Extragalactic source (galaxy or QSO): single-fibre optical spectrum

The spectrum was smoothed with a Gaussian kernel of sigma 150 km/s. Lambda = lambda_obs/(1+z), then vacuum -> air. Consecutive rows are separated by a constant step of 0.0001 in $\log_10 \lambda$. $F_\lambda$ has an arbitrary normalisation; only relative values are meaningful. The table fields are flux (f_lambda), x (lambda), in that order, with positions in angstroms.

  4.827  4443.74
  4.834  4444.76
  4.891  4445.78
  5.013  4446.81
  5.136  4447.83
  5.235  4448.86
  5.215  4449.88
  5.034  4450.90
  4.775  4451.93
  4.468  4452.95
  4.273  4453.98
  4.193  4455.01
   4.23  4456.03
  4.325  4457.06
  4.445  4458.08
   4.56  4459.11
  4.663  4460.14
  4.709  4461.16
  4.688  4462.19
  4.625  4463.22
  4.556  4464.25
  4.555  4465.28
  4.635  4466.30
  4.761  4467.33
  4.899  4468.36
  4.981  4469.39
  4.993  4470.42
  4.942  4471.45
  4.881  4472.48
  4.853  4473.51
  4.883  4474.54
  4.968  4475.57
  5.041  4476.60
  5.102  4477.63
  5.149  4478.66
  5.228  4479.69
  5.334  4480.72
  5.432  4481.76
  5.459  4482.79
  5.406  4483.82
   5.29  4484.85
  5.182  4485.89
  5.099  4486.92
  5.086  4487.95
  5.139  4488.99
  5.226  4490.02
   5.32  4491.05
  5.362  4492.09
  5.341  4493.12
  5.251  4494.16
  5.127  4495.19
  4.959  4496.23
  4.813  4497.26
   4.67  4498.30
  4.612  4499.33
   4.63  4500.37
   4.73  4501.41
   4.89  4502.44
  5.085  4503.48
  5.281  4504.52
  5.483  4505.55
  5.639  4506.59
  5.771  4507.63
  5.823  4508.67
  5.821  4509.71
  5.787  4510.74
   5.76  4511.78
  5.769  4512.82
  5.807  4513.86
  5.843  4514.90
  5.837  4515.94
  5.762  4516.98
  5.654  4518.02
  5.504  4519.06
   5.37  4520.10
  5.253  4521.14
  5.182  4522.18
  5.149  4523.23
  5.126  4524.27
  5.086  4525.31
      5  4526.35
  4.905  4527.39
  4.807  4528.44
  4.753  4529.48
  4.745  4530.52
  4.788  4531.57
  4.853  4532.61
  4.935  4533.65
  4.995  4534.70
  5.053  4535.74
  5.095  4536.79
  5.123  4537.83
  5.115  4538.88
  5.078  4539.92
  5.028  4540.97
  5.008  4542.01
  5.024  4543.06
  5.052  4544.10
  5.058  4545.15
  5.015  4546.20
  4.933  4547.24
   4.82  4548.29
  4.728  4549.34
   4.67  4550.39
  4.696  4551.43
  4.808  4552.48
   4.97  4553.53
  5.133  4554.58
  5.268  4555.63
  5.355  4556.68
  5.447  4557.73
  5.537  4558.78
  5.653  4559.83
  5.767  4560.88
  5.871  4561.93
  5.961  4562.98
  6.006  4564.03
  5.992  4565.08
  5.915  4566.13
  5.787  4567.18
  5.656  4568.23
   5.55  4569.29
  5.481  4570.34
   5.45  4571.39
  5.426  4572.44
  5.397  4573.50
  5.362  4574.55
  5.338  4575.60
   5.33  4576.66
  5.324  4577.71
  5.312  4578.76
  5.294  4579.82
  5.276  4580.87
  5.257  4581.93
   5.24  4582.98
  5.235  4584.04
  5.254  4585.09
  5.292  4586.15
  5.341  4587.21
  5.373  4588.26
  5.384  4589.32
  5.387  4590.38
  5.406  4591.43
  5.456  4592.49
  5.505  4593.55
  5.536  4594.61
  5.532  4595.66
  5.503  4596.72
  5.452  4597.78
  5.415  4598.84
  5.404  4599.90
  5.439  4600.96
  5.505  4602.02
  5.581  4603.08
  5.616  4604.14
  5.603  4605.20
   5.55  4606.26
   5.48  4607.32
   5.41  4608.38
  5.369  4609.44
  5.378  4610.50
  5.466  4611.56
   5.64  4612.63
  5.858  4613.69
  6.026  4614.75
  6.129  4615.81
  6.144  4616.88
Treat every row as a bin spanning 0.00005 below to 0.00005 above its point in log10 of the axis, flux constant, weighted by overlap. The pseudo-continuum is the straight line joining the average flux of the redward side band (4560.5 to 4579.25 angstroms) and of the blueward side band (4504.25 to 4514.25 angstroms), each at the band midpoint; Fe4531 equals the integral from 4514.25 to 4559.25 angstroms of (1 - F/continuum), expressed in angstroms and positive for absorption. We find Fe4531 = 4.4 angstroms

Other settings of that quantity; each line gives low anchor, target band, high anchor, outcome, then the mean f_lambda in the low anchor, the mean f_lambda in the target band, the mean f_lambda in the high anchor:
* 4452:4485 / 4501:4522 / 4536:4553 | -2.76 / 4.82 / 5.54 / 4.95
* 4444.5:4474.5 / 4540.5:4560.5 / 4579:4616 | 0.58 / 4.74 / 5.07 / 5.47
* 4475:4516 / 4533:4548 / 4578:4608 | 0.88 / 5.28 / 5.03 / 5.41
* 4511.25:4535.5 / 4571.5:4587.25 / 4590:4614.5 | 0.34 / 5.25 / 5.31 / 5.51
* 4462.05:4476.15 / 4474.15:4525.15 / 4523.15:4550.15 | -4.35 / 4.8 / 5.29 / 4.97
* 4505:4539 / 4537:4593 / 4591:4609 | 1.07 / 5.32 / 5.31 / 5.49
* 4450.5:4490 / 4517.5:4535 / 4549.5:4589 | 0.35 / 4.87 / 5.06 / 5.4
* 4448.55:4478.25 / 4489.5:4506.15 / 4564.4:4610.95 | -0.39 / 4.74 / 5.05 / 5.45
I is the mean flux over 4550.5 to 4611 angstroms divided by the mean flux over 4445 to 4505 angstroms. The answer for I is 1.1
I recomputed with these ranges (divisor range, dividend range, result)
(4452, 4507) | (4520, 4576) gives 1.06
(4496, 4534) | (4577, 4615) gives 1.04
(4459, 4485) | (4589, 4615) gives 1.11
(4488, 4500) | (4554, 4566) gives 1.11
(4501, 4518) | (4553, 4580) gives 0.99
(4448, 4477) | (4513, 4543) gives 1.09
